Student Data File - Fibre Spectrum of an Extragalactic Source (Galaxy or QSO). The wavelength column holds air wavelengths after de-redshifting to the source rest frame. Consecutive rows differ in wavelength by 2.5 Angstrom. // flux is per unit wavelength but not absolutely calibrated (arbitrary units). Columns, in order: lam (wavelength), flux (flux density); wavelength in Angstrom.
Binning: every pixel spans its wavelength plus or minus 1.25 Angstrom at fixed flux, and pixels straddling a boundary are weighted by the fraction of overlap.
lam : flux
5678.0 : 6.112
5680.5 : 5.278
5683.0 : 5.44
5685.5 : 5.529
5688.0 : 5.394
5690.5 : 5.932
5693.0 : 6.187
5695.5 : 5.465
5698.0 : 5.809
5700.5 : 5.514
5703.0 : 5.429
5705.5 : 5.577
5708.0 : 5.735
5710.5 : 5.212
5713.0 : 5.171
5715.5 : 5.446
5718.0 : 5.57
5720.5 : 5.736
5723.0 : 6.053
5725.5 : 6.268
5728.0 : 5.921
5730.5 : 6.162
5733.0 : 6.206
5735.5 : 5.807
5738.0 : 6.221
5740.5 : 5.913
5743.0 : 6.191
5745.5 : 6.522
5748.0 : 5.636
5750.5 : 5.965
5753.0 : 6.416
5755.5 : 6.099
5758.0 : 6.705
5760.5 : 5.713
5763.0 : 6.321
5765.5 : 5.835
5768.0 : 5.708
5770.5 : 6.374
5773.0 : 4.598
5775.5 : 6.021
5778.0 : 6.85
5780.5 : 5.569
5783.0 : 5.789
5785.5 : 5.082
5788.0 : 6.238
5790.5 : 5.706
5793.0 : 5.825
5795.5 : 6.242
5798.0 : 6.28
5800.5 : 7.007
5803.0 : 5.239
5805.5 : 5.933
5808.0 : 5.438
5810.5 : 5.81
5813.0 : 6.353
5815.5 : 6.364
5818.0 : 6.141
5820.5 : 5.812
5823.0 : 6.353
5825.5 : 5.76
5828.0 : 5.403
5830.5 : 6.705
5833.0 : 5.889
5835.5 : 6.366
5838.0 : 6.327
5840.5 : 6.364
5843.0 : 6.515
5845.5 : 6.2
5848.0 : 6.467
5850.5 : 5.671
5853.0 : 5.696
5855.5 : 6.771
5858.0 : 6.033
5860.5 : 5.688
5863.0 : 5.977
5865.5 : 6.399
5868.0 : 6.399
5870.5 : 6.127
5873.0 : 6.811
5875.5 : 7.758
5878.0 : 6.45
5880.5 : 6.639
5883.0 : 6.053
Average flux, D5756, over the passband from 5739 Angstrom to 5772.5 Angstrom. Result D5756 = 6.07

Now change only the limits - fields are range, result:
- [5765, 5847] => 6.01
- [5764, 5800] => 5.89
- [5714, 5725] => 5.73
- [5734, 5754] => 6.08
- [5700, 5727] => 5.62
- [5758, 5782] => 5.93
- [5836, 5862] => 6.18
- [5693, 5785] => 5.87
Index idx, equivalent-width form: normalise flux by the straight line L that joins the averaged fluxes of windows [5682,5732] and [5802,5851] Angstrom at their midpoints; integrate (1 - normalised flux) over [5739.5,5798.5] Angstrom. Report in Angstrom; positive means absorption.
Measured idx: -1.0 Angstrom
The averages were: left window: 5.68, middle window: 5.98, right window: 6.07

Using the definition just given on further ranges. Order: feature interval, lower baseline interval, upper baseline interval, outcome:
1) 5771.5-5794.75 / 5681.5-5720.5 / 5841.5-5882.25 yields 0.8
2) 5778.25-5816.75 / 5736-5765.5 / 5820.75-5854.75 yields 1.1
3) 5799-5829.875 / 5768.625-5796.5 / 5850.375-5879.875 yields 0.2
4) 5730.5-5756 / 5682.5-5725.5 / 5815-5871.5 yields -1.5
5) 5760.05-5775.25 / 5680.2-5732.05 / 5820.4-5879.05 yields 0.4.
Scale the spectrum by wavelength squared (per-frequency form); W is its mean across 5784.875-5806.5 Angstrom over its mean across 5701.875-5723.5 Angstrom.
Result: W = 1.11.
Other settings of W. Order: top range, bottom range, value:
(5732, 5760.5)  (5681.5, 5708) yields 1.11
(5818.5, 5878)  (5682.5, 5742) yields 1.14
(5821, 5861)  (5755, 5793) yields 1.07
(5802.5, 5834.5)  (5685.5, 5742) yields 1.07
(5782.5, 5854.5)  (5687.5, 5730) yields 1.10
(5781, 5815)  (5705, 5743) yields 1.04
